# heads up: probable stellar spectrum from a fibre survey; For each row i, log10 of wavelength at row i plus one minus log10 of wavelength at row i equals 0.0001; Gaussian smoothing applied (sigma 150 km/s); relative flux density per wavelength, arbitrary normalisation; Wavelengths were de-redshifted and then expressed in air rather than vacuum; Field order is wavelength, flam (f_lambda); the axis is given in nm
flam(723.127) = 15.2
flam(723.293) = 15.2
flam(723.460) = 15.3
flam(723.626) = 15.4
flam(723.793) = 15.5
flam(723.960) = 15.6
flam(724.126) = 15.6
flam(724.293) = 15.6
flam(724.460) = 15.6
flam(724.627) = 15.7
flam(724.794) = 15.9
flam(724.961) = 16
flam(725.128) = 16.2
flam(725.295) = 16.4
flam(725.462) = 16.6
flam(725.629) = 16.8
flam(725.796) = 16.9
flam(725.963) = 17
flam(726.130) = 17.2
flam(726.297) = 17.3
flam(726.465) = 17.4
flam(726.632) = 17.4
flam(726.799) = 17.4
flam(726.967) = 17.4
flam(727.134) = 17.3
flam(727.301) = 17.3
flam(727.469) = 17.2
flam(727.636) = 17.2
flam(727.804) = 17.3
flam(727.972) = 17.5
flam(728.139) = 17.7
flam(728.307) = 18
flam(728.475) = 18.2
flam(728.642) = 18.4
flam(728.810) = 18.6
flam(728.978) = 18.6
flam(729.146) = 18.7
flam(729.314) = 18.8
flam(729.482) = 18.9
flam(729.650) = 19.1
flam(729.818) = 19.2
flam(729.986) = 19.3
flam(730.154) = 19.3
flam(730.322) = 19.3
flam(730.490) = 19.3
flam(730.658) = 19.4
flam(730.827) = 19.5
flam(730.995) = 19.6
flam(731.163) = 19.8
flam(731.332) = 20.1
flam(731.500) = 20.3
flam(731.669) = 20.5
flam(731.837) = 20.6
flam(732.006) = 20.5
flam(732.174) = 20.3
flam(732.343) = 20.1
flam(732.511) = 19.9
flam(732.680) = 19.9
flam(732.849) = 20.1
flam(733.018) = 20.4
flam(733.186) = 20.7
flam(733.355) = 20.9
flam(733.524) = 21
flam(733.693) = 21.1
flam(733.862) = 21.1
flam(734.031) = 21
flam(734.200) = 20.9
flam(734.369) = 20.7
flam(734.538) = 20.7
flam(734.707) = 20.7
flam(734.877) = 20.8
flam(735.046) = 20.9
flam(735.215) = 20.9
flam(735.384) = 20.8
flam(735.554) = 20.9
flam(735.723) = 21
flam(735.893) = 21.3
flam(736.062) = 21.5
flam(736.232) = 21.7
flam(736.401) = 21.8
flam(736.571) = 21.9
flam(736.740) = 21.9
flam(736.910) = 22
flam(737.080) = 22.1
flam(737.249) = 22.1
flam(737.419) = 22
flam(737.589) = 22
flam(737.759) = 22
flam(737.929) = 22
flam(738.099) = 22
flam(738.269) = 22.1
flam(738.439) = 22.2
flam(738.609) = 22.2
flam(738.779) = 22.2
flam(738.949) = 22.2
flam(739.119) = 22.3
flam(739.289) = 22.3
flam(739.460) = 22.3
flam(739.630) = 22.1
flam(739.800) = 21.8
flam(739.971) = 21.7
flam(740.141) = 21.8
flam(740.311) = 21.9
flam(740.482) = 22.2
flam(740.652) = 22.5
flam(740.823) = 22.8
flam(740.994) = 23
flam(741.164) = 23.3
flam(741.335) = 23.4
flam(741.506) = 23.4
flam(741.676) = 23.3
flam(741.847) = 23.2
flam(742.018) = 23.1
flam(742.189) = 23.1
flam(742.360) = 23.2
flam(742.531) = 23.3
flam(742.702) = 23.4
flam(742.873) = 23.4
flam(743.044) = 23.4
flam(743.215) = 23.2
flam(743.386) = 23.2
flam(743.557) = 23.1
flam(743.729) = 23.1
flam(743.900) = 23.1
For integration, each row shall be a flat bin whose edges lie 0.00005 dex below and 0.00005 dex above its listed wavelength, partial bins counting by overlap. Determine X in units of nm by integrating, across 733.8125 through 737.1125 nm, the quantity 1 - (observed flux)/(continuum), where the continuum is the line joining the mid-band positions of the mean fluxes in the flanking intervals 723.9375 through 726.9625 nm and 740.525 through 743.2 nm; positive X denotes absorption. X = -0.10 nm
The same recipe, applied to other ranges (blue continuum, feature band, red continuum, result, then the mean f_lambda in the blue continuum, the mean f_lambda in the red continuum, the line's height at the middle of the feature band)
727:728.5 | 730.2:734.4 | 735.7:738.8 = -0.14 nm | 17.5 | 21.9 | 19.6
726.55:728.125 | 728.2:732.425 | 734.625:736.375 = -0.15 nm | 17.4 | 21.1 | 18.7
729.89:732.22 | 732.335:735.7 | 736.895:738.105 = 0.02 nm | 19.8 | 22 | 20.8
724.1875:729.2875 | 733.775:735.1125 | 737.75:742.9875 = -0.04 nm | 17.2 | 22.6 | 20.2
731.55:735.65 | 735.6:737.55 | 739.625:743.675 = -0.02 nm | 20.6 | 22.9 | 21.5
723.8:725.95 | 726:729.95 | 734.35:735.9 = -0.09 nm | 16.1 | 20.8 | 17.5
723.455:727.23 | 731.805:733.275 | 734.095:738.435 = -0.04 nm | 16.4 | 21.5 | 19.8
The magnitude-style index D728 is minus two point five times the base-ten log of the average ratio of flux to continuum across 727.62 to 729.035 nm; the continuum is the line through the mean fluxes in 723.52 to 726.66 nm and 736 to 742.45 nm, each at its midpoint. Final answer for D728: -0.02 mag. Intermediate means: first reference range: 16.3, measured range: 18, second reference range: 22.3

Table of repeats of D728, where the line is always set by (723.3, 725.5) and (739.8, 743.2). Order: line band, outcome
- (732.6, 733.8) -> -0.063 mag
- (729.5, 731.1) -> -0.064 mag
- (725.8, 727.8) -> -0.033 mag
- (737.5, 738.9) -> -0.028 mag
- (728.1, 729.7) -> -0.052 mag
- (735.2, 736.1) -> -0.032 mag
